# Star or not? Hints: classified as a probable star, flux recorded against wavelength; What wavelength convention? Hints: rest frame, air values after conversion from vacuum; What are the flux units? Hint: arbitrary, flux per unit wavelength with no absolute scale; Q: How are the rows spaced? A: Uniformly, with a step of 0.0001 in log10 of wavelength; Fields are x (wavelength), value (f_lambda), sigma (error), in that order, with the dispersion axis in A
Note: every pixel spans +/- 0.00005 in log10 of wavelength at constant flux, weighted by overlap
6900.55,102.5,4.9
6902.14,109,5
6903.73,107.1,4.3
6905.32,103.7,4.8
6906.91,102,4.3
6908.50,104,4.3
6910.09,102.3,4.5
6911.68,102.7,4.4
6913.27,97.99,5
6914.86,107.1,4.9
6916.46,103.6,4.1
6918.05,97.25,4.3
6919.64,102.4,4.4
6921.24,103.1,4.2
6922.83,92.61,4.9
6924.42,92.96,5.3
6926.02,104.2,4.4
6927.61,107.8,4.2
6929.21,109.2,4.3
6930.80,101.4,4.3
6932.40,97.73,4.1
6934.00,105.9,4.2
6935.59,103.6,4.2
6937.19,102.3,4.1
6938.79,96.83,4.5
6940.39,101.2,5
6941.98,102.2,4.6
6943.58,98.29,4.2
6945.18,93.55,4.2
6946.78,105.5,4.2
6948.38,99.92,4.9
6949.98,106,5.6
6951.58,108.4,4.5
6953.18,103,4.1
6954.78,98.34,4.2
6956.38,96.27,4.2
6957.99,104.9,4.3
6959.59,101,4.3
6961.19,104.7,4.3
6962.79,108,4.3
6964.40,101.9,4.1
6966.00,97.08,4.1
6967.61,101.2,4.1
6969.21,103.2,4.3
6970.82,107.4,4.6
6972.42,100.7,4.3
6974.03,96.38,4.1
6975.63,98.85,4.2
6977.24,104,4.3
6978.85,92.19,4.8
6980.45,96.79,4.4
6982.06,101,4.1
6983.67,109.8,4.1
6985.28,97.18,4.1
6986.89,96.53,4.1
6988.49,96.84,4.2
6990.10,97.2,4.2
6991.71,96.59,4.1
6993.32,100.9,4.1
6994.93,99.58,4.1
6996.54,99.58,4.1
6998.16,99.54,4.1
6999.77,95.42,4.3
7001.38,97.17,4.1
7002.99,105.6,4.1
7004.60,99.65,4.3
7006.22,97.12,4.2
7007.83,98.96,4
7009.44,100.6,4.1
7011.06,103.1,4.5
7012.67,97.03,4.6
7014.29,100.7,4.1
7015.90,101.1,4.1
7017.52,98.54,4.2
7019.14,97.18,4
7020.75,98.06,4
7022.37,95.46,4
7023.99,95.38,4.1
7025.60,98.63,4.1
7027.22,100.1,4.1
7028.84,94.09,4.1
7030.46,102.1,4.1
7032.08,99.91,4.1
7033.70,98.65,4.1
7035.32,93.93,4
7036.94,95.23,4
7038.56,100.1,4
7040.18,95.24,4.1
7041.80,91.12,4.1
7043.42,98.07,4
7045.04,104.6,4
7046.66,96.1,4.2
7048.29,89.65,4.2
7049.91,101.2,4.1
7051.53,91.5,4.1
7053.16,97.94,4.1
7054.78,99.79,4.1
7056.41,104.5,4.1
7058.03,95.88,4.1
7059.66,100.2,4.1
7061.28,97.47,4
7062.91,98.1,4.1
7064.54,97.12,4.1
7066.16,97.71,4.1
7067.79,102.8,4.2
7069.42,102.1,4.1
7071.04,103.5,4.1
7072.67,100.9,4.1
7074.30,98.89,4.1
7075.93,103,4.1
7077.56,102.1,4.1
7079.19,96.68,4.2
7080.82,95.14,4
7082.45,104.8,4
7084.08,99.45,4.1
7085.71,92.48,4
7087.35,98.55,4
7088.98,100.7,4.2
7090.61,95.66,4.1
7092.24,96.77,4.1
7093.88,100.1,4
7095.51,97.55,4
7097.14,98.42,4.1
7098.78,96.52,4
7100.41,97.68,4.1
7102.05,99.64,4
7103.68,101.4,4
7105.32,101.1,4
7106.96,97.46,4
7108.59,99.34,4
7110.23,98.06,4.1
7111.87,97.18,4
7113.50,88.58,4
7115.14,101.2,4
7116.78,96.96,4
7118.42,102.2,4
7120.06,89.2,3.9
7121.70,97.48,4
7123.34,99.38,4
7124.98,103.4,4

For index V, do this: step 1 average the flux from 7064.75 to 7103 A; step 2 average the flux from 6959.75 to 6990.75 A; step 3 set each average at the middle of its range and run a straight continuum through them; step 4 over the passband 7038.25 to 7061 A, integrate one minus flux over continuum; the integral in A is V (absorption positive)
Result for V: 0.5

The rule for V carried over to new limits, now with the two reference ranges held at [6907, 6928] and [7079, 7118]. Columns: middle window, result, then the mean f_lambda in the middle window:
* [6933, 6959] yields -0.2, 102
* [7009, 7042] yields 0.4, 98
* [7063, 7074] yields -0.2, 100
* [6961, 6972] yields -0.3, 103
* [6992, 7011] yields 0.0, 99.5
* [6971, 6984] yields 0.0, 100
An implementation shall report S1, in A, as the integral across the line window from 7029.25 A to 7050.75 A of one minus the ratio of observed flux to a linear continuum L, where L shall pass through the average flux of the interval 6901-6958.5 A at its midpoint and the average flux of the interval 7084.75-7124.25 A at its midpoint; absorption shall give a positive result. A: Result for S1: 0.4 A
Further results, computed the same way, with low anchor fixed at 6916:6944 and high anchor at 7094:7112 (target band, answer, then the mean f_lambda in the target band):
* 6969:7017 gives 0.3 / 99.6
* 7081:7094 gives 0.1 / 98.3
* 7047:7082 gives 0.1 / 98.9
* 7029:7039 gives 0.2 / 98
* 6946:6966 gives -0.4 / 103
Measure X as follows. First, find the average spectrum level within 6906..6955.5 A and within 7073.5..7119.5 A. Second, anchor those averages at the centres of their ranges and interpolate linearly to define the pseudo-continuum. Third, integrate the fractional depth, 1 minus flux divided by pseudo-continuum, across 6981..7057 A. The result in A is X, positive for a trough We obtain 1.2 A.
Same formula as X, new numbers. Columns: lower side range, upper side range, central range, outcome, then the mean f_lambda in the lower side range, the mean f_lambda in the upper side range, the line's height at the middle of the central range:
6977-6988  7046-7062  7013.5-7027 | 0.02 A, 99.4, 97.4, 98.3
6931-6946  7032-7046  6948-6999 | -0.80 A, 100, 97.3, 99.2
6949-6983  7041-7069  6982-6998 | 0.17 A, 102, 97.9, 101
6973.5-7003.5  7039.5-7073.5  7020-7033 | 0.09 A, 99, 98.4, 98.6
